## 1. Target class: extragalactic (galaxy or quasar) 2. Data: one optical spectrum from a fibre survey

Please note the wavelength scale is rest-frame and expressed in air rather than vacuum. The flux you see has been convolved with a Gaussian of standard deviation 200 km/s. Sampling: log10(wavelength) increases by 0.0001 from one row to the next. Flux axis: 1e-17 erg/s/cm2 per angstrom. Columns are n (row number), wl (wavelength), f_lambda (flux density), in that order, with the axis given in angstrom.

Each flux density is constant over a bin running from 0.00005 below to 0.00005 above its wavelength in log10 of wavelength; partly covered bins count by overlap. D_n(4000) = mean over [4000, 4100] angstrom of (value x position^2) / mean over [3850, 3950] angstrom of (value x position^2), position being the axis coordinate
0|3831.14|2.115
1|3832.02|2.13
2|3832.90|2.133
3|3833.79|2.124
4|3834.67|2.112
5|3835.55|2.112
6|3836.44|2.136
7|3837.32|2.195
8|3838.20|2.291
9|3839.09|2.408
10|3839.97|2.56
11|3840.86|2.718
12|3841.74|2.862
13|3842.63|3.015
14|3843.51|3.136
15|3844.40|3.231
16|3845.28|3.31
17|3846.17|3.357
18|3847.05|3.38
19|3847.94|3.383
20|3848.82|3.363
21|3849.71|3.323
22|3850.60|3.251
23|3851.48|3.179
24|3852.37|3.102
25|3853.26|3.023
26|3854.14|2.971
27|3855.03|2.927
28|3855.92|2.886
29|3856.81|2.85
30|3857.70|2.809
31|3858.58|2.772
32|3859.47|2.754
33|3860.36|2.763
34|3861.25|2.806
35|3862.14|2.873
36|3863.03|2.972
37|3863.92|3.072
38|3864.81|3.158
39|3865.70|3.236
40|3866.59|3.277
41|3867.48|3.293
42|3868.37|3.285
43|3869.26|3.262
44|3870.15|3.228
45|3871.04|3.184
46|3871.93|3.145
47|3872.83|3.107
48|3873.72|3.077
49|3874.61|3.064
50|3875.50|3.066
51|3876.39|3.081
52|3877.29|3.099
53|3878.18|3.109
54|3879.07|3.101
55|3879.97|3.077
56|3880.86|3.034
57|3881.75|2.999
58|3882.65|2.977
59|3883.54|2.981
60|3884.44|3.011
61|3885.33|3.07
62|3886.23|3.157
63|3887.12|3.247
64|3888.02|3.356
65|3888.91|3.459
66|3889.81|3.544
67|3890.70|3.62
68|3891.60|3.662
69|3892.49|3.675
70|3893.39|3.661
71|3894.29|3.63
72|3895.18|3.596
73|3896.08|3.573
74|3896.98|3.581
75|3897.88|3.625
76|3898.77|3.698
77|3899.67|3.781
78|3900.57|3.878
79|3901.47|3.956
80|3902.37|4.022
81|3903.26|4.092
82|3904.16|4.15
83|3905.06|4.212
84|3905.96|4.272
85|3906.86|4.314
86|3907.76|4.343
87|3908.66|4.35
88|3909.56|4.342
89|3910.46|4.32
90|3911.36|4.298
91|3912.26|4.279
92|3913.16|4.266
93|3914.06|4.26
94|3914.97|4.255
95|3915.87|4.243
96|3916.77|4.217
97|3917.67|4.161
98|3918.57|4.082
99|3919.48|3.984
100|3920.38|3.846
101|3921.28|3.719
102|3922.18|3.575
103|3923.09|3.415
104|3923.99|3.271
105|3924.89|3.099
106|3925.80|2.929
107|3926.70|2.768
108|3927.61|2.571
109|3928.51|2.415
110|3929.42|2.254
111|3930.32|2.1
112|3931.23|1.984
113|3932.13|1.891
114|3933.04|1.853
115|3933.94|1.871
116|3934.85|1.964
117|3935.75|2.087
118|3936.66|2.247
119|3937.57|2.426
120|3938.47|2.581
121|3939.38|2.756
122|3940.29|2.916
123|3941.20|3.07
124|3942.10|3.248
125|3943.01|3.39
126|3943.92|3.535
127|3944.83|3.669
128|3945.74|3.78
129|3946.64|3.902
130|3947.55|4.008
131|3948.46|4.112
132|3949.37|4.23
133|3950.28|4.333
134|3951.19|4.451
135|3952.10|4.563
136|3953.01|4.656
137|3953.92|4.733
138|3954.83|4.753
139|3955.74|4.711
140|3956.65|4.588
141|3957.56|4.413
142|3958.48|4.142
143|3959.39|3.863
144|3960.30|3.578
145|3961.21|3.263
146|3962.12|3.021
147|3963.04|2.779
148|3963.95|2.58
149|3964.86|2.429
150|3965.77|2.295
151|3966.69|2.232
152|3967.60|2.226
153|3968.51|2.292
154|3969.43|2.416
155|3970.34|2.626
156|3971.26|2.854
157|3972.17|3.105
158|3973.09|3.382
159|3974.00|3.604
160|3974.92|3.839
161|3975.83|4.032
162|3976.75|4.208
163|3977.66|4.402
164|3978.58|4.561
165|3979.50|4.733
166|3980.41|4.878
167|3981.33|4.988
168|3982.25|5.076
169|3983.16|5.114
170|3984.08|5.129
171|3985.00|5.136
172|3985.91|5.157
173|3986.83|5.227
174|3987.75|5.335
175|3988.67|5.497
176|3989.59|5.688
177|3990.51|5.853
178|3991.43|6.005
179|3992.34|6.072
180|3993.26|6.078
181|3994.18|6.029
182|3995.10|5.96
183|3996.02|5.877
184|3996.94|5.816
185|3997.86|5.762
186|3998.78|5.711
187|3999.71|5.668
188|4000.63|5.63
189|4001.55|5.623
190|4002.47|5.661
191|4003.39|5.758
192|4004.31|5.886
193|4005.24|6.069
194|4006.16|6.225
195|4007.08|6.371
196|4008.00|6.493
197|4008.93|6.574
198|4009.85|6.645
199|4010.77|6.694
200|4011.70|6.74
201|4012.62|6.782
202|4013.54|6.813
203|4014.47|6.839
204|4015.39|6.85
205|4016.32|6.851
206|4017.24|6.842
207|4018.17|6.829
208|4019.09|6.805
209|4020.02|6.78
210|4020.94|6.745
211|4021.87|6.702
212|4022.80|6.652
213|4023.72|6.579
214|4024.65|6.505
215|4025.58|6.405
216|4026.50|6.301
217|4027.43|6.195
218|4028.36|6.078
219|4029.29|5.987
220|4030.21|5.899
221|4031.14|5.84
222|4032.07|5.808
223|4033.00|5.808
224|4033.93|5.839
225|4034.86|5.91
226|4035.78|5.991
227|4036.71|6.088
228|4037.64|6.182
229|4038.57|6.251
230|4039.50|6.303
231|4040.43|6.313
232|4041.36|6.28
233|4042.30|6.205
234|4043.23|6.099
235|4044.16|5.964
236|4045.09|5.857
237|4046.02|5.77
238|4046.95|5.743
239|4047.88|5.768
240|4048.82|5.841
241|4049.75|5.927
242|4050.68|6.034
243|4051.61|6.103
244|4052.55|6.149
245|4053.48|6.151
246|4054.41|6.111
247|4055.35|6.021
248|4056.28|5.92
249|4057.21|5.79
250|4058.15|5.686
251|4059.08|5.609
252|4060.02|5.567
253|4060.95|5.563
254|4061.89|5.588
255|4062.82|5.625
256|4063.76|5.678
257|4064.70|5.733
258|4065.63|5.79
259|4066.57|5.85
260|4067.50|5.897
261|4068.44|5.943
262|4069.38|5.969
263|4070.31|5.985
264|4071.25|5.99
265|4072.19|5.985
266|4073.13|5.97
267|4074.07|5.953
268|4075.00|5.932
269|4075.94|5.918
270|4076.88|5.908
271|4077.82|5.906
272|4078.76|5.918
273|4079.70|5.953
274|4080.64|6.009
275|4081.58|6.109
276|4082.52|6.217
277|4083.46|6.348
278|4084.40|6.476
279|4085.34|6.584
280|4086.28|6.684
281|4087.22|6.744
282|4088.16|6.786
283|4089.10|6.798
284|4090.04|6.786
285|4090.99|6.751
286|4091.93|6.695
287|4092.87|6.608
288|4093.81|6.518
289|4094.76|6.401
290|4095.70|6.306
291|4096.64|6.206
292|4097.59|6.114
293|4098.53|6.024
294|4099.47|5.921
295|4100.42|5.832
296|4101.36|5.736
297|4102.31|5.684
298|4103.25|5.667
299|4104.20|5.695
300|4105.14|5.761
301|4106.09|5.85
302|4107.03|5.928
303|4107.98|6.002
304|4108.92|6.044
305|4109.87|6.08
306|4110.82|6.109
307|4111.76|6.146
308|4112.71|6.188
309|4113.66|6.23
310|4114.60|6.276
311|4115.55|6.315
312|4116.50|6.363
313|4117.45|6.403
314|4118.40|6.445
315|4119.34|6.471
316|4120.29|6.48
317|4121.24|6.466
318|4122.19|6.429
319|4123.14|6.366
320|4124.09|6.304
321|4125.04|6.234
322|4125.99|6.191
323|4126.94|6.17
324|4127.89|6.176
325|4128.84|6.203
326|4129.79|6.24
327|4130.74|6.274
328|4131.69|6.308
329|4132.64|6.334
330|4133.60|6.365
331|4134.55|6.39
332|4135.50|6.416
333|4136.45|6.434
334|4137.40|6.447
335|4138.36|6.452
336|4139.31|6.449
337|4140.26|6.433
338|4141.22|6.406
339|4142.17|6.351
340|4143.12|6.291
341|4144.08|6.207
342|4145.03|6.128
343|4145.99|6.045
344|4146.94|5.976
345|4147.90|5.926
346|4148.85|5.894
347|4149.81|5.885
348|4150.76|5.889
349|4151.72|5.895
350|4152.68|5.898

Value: 2.0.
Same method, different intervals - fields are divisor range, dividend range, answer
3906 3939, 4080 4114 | 2.06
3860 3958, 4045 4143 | 1.94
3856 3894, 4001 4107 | 2.14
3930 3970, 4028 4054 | 1.95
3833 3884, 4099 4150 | 2.39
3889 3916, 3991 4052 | 1.65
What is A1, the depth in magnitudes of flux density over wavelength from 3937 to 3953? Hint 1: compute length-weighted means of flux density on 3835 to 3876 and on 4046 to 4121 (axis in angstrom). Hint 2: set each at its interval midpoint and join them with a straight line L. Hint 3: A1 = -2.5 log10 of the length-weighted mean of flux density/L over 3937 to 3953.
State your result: 0.17 mag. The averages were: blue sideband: 2.98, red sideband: 6.08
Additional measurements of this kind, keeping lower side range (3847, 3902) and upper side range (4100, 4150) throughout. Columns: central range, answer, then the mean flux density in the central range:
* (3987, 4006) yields -0.23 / 5.8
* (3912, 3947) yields 0.22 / 3.14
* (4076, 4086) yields -0.09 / 6.14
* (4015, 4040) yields -0.25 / 6.33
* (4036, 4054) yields -0.16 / 6.05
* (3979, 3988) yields -0.13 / 5.07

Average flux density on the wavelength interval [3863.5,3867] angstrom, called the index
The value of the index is 3.19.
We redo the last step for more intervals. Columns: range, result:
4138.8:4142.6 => 6.42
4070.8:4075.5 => 5.97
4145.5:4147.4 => 6.01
